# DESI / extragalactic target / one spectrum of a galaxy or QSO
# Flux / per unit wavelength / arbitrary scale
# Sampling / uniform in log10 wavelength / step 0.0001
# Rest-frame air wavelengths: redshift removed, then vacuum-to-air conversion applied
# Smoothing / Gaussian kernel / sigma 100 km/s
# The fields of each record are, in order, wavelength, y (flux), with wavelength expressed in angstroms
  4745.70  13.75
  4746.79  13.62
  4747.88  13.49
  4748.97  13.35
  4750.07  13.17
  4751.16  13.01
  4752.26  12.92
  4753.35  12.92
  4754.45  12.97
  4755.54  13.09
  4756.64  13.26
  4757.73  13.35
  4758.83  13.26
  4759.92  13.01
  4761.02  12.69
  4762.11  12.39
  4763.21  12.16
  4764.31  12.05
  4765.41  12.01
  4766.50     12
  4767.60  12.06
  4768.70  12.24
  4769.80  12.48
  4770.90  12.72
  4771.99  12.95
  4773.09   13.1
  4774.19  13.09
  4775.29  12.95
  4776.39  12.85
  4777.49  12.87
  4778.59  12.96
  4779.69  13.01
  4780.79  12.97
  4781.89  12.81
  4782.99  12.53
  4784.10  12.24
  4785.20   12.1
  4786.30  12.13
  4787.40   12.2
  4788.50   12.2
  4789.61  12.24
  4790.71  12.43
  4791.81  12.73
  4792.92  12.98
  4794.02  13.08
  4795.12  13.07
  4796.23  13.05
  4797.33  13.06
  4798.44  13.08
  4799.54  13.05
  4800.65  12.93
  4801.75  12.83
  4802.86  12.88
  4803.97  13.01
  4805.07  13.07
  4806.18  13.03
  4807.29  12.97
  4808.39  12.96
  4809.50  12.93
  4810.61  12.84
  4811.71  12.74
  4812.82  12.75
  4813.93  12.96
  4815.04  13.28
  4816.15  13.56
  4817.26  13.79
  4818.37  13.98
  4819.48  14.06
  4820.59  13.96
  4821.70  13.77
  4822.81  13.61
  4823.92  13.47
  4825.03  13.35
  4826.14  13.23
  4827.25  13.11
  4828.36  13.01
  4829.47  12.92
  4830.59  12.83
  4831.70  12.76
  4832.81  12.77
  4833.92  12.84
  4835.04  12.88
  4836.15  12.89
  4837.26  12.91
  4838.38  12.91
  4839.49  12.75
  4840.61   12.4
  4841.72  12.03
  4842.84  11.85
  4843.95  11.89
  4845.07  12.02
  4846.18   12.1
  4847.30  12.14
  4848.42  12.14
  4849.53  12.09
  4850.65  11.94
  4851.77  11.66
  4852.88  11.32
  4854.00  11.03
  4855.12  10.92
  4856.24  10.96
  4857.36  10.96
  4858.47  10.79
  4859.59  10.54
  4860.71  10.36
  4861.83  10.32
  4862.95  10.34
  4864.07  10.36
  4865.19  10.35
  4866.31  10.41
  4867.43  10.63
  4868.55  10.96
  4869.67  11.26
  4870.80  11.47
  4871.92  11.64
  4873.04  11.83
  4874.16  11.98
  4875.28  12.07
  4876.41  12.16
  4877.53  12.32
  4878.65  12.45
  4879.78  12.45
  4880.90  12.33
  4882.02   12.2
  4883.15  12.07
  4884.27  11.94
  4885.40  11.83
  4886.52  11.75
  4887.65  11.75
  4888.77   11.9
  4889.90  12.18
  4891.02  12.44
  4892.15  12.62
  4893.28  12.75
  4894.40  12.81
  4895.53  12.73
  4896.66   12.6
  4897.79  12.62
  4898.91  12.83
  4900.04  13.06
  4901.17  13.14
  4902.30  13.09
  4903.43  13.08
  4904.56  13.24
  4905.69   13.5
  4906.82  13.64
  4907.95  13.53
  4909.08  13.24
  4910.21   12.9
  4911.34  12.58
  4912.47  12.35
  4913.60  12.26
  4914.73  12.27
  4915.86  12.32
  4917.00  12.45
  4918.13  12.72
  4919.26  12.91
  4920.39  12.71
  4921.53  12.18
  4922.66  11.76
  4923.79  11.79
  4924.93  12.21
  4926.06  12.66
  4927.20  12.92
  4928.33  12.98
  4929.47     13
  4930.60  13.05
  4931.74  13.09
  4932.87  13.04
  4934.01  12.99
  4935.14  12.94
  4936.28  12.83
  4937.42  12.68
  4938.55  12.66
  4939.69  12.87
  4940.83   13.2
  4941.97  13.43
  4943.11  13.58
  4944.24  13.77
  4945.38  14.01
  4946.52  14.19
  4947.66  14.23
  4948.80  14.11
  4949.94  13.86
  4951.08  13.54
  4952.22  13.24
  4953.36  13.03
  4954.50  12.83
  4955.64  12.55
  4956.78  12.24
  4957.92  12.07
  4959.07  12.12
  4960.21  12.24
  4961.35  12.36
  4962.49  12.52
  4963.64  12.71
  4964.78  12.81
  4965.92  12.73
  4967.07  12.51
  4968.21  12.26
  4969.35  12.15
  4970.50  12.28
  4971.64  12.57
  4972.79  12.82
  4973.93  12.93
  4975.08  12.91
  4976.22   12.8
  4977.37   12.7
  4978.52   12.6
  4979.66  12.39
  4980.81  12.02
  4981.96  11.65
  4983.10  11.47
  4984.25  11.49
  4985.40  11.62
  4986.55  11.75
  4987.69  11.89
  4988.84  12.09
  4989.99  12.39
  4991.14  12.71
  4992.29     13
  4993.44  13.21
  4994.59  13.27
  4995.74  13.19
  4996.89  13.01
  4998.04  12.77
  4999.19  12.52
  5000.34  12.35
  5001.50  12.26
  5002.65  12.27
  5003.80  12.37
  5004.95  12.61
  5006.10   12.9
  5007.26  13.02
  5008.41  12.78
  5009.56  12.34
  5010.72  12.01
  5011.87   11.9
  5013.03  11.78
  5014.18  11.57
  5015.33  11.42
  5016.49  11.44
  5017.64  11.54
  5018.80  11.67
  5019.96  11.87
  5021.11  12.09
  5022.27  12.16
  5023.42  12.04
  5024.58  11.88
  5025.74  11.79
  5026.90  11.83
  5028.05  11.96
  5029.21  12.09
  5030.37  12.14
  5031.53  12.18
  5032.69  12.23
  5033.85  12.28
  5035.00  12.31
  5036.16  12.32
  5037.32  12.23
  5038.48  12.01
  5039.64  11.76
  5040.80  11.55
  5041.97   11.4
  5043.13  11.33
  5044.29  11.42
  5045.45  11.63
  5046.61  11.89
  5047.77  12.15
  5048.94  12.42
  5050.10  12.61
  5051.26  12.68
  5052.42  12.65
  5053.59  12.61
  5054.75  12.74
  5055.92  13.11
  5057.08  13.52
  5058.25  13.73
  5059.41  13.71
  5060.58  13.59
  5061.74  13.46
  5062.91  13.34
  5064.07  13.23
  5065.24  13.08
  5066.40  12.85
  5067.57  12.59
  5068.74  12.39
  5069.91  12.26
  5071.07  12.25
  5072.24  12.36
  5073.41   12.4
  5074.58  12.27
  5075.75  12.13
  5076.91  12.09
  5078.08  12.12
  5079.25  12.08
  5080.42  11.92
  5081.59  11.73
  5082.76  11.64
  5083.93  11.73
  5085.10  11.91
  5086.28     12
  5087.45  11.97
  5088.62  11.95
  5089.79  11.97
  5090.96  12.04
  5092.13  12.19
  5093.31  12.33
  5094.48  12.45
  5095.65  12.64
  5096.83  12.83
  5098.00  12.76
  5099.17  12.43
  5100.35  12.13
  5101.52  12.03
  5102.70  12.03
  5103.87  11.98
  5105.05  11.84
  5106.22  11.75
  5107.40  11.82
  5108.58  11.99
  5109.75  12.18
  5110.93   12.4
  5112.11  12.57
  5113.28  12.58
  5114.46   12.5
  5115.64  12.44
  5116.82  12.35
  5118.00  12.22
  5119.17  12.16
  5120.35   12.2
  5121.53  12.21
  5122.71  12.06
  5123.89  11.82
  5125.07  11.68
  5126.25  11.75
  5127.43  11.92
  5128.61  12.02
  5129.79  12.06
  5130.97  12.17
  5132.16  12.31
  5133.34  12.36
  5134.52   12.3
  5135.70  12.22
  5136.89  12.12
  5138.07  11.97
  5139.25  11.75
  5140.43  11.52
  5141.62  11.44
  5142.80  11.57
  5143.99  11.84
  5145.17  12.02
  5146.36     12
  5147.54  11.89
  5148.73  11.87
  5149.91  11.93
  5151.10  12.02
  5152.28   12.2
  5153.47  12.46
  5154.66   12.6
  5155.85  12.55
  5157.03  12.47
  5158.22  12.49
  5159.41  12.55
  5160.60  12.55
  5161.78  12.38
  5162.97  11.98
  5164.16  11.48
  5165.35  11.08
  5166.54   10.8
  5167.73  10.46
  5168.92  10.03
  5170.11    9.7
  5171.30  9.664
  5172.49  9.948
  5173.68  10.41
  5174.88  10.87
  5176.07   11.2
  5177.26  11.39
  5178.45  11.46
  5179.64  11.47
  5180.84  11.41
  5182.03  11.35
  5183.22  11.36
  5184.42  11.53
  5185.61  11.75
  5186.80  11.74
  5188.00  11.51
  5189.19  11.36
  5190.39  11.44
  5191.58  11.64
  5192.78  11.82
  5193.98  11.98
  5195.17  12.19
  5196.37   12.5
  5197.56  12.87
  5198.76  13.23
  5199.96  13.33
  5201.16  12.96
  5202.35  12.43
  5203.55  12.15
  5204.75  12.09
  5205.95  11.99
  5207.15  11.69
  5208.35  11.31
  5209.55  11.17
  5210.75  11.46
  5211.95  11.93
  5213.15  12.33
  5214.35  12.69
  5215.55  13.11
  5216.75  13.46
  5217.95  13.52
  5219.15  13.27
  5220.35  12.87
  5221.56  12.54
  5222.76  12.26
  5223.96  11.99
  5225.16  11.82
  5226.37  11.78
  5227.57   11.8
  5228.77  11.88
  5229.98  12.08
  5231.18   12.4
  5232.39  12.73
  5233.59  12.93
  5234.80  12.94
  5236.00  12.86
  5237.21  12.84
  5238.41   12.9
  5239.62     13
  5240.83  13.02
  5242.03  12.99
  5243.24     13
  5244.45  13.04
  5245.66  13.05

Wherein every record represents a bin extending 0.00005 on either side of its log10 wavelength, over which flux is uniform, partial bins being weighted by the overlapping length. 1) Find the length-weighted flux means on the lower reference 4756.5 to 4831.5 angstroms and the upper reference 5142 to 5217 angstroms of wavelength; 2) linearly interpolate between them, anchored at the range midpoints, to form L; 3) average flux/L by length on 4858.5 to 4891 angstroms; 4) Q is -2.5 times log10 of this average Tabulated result 0.10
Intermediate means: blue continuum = 12.9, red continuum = 11.8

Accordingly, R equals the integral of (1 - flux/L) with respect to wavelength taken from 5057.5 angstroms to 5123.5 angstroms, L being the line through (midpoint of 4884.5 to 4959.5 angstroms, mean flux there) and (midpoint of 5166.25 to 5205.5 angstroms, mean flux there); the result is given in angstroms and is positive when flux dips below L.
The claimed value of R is -2.0 angstroms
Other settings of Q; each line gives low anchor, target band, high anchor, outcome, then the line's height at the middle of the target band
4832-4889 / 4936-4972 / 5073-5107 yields -0.09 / 11.9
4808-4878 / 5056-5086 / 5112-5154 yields -0.04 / 12.1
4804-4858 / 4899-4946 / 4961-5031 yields -0.04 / 12.5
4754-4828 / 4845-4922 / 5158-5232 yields 0.05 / 12.7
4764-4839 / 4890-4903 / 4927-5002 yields 0.00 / 12.8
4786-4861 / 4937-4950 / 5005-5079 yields -0.09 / 12.4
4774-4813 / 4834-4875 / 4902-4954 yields 0.12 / 12.9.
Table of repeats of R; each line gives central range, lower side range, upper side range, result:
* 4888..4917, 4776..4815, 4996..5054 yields -0.7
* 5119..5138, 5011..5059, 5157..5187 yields -0.9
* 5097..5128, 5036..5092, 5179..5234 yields 0.3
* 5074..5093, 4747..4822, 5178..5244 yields 0.7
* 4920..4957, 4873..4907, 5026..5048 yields -2.2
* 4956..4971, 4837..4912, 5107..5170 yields -0.5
